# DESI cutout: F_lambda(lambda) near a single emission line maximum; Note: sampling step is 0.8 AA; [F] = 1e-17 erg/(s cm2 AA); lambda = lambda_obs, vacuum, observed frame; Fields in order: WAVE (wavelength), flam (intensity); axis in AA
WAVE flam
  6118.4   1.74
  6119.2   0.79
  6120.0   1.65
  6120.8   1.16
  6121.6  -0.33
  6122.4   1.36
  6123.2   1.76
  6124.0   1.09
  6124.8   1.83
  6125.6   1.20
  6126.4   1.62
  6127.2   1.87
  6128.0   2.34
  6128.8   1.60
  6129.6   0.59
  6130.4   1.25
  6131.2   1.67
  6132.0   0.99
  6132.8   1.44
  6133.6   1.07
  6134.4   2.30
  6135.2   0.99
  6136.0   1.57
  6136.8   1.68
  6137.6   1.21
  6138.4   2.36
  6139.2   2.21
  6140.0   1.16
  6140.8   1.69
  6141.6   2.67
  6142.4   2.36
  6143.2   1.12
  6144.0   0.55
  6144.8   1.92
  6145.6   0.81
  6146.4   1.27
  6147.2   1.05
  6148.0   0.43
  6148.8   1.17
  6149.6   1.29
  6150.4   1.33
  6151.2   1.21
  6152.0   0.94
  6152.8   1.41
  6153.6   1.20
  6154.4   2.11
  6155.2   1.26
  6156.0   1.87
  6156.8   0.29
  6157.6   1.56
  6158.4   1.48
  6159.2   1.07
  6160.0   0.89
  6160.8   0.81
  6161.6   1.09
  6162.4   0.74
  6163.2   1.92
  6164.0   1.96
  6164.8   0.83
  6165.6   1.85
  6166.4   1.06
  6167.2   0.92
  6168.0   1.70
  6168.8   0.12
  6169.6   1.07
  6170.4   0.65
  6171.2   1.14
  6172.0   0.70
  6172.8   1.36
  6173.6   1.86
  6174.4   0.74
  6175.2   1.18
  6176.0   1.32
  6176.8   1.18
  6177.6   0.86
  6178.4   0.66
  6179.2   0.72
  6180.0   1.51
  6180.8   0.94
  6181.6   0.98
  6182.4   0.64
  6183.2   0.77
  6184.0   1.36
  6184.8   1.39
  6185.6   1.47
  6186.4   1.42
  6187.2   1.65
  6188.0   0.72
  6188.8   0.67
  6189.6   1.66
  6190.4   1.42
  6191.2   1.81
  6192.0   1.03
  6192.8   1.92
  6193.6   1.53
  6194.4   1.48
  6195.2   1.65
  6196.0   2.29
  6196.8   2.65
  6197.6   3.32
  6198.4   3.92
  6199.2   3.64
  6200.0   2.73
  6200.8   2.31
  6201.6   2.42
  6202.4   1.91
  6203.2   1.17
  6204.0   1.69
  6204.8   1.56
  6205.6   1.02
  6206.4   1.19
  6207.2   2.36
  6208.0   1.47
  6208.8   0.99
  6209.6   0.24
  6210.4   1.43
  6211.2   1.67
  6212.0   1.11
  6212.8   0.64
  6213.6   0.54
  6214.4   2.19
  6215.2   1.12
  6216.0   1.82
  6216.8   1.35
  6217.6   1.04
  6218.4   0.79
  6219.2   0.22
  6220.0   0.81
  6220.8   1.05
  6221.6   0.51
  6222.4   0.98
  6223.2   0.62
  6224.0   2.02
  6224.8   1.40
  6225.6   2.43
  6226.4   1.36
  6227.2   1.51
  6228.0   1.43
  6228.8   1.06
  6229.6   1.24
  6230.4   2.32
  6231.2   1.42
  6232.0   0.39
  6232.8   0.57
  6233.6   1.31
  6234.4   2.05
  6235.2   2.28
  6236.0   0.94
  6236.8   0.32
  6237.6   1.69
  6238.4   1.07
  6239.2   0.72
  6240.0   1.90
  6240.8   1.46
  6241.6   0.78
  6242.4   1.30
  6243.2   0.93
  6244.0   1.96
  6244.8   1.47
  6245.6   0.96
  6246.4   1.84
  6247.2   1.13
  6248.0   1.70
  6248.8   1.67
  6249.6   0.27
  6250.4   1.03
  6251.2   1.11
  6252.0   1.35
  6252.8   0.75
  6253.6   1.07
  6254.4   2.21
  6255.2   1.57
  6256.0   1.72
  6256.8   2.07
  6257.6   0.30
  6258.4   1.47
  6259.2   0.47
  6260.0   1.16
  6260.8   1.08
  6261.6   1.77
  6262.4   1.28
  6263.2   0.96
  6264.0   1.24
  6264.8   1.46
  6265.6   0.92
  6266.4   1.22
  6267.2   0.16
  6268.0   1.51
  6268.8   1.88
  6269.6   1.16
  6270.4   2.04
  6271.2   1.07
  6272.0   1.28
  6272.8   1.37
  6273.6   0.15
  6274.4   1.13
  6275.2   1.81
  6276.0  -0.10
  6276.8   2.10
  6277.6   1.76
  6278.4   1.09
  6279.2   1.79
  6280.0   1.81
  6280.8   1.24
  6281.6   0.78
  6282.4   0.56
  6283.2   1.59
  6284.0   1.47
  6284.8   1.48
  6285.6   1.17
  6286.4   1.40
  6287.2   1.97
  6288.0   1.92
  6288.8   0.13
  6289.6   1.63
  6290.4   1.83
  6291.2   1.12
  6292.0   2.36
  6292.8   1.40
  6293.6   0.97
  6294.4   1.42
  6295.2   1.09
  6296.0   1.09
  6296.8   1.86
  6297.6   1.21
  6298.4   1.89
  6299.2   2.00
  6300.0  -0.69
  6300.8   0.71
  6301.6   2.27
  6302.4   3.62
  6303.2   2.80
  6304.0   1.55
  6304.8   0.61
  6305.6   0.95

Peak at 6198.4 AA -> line [O III] 5007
